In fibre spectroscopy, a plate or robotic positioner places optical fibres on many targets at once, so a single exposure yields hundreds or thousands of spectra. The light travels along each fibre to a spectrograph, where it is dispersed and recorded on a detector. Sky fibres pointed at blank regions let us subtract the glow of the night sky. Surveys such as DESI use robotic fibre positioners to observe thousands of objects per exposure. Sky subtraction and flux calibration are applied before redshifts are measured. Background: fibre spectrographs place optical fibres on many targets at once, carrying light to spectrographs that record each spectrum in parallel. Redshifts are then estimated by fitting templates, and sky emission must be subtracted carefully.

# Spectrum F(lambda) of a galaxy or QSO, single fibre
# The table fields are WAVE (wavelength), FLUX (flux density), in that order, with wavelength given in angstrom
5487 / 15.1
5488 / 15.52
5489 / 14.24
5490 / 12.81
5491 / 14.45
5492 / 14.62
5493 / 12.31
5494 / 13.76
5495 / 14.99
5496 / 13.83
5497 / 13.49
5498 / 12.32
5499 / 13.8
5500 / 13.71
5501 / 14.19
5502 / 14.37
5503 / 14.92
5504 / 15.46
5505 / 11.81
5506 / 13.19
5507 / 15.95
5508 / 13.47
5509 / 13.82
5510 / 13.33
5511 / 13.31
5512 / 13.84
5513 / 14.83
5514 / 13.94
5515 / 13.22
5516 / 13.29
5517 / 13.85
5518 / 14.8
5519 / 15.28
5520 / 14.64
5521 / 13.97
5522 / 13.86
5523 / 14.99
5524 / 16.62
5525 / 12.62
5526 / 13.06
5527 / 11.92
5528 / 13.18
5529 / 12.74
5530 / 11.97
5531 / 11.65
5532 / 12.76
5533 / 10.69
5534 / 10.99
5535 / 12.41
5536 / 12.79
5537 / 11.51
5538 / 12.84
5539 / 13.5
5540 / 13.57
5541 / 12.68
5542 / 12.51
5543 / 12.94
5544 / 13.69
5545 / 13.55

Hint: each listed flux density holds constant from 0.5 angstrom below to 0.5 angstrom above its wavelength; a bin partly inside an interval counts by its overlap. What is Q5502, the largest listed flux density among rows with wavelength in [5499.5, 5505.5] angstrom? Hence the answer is 15.46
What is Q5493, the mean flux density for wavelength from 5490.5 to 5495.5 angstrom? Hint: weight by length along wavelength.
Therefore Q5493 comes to 14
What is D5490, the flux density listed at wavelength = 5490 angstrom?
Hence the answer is 12.81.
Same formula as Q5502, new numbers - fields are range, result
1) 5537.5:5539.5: 13.5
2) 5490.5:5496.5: 14.99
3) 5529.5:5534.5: 12.76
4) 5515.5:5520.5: 15.28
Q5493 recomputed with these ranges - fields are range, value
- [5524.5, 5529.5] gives 12.7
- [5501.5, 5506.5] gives 13.9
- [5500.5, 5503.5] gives 14.5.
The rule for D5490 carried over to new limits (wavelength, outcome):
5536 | 12.79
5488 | 15.52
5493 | 12.31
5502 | 14.37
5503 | 14.92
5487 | 15.1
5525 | 12.62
